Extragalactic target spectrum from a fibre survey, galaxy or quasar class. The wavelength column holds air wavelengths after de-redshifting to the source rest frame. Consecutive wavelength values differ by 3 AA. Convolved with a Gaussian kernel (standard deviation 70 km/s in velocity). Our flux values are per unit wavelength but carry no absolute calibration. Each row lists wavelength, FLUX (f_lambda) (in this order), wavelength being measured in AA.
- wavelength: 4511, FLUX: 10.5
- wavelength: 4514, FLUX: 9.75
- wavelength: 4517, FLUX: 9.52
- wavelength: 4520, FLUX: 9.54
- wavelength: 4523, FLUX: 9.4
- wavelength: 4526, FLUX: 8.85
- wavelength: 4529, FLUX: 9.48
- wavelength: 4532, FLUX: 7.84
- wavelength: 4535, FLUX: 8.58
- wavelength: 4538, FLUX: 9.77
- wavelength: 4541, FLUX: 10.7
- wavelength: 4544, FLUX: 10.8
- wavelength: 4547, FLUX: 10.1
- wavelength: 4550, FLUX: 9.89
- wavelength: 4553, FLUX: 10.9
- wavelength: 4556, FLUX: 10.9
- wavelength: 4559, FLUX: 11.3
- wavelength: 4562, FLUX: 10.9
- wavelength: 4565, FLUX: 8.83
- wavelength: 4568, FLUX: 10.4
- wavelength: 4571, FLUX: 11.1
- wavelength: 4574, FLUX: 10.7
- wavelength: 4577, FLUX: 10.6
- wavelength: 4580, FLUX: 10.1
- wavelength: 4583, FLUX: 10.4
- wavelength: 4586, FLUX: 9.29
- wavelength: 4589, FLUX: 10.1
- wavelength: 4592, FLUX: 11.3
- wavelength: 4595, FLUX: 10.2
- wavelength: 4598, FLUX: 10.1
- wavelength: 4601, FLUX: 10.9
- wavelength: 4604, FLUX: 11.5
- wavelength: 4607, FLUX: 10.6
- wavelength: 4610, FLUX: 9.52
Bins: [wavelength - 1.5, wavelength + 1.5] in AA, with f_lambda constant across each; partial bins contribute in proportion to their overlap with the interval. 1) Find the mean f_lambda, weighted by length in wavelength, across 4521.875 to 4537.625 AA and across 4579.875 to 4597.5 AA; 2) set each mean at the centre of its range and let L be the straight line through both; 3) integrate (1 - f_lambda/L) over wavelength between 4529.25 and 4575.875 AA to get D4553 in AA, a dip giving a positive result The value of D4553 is -3.7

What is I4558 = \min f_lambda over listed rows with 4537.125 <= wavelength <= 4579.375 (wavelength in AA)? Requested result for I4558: 8.83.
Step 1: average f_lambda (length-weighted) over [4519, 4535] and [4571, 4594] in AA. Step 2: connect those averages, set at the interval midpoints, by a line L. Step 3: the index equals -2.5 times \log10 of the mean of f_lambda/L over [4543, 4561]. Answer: -0.111 mag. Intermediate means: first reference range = 8.96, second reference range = 10.4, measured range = 10.7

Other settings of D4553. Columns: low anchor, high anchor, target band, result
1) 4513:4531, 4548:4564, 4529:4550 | 0.9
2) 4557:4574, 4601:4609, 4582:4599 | 0.9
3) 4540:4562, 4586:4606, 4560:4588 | 0.9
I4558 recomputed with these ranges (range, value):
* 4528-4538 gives 7.84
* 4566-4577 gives 10.4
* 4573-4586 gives 9.29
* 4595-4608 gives 10.1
